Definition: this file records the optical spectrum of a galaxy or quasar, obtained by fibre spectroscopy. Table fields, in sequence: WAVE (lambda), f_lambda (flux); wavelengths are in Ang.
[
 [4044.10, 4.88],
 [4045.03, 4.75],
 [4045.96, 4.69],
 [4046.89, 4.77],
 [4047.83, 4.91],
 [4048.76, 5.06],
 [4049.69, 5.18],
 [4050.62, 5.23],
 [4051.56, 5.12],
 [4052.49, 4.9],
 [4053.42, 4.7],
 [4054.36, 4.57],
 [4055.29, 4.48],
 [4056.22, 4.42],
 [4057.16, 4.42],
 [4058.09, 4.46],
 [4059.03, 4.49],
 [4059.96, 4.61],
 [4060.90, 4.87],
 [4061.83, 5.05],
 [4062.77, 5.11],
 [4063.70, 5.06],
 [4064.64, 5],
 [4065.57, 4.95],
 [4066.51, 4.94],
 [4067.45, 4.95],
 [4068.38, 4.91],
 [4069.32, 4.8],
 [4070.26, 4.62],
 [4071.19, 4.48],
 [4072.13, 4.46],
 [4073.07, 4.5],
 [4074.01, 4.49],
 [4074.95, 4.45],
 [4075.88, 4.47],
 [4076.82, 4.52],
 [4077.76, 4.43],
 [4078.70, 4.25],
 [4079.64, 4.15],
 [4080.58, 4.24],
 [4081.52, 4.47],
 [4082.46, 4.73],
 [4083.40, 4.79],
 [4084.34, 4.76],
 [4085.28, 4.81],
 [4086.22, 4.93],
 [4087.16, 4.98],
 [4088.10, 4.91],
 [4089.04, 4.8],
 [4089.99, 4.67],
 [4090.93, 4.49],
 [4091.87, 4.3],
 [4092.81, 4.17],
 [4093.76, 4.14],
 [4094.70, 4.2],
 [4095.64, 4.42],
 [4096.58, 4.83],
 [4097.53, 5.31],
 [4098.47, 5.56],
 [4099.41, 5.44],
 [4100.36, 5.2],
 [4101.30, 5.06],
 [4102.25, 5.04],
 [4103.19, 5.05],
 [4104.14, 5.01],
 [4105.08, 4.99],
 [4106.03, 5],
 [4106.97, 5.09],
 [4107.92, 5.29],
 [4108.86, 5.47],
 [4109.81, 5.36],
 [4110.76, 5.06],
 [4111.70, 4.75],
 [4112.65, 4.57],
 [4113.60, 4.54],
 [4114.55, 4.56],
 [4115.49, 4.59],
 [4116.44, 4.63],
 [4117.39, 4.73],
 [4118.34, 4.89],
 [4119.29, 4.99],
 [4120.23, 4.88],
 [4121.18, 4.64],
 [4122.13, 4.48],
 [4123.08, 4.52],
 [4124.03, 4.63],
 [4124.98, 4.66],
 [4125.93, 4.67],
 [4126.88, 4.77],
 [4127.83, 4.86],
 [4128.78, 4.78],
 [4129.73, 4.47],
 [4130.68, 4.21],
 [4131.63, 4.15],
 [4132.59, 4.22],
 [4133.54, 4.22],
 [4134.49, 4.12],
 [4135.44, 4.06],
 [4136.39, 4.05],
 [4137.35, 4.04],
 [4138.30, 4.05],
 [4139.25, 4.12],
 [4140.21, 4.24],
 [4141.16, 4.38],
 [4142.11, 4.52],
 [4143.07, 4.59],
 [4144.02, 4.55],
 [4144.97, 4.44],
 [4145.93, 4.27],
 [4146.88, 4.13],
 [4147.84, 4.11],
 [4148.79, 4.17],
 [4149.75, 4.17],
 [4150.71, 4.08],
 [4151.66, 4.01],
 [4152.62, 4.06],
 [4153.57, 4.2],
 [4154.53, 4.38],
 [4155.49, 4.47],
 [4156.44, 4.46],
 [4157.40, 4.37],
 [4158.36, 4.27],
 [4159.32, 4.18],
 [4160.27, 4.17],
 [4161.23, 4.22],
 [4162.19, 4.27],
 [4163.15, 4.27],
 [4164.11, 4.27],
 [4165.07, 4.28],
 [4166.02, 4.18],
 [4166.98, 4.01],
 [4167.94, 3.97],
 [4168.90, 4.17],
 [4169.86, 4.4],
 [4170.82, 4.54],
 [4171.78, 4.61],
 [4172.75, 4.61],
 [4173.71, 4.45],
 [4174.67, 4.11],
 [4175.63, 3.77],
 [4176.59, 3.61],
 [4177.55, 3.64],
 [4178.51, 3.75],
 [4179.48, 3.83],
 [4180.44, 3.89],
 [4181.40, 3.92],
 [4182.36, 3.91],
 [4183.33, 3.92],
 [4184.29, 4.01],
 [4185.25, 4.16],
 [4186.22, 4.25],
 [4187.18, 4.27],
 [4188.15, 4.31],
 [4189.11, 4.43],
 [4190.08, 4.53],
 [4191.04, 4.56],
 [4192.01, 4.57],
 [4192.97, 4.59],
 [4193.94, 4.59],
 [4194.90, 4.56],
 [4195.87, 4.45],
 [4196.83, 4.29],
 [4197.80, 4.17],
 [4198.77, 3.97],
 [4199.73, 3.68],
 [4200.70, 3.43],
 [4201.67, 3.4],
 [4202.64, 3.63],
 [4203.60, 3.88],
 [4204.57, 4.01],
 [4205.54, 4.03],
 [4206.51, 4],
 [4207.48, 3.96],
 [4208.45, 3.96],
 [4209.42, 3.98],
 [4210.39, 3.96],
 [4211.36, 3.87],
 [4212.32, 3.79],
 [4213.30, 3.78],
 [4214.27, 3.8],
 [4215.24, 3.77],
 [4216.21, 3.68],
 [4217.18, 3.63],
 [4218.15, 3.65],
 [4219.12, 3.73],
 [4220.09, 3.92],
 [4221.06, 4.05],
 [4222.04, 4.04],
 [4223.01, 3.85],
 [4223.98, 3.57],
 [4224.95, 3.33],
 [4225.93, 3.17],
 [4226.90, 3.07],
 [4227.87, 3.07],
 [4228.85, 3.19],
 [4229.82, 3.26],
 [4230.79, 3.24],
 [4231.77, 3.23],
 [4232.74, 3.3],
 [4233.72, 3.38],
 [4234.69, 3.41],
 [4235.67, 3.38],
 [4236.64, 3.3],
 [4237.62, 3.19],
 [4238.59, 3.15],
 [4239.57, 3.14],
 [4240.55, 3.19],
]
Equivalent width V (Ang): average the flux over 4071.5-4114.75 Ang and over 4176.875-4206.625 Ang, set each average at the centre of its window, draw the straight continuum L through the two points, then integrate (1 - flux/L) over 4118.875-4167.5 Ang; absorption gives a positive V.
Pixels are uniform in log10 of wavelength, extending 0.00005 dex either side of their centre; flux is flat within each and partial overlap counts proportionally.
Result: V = 0.8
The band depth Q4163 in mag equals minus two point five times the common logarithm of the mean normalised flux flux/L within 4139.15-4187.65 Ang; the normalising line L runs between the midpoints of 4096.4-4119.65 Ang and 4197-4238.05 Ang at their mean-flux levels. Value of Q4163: 0.03 mag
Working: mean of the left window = 5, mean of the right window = 3.64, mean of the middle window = 4.19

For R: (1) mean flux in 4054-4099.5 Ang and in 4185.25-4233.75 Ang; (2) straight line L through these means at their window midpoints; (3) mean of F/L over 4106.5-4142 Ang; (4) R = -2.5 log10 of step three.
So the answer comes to -0.05 mag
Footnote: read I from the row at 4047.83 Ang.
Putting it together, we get 4.91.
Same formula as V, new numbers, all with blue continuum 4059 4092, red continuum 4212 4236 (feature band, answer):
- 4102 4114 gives -1.6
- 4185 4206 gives -2.3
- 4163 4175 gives -1.0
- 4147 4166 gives -0.8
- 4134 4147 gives -0.2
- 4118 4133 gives -1.1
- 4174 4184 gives 0.1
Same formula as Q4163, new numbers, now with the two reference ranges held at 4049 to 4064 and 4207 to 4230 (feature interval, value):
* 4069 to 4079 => 0.042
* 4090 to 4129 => -0.092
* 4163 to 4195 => -0.068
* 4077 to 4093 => 0.002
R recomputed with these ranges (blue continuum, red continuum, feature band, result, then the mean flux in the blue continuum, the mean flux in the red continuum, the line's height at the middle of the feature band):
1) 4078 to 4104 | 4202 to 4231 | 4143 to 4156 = 0.00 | 4.73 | 3.7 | 4.25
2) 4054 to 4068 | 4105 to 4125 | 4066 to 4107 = 0.02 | 4.76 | 4.83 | 4.8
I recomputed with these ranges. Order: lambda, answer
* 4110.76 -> 5.06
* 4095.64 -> 4.42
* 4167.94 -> 3.97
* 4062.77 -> 5.11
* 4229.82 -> 3.26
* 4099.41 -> 5.44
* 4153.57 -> 4.2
